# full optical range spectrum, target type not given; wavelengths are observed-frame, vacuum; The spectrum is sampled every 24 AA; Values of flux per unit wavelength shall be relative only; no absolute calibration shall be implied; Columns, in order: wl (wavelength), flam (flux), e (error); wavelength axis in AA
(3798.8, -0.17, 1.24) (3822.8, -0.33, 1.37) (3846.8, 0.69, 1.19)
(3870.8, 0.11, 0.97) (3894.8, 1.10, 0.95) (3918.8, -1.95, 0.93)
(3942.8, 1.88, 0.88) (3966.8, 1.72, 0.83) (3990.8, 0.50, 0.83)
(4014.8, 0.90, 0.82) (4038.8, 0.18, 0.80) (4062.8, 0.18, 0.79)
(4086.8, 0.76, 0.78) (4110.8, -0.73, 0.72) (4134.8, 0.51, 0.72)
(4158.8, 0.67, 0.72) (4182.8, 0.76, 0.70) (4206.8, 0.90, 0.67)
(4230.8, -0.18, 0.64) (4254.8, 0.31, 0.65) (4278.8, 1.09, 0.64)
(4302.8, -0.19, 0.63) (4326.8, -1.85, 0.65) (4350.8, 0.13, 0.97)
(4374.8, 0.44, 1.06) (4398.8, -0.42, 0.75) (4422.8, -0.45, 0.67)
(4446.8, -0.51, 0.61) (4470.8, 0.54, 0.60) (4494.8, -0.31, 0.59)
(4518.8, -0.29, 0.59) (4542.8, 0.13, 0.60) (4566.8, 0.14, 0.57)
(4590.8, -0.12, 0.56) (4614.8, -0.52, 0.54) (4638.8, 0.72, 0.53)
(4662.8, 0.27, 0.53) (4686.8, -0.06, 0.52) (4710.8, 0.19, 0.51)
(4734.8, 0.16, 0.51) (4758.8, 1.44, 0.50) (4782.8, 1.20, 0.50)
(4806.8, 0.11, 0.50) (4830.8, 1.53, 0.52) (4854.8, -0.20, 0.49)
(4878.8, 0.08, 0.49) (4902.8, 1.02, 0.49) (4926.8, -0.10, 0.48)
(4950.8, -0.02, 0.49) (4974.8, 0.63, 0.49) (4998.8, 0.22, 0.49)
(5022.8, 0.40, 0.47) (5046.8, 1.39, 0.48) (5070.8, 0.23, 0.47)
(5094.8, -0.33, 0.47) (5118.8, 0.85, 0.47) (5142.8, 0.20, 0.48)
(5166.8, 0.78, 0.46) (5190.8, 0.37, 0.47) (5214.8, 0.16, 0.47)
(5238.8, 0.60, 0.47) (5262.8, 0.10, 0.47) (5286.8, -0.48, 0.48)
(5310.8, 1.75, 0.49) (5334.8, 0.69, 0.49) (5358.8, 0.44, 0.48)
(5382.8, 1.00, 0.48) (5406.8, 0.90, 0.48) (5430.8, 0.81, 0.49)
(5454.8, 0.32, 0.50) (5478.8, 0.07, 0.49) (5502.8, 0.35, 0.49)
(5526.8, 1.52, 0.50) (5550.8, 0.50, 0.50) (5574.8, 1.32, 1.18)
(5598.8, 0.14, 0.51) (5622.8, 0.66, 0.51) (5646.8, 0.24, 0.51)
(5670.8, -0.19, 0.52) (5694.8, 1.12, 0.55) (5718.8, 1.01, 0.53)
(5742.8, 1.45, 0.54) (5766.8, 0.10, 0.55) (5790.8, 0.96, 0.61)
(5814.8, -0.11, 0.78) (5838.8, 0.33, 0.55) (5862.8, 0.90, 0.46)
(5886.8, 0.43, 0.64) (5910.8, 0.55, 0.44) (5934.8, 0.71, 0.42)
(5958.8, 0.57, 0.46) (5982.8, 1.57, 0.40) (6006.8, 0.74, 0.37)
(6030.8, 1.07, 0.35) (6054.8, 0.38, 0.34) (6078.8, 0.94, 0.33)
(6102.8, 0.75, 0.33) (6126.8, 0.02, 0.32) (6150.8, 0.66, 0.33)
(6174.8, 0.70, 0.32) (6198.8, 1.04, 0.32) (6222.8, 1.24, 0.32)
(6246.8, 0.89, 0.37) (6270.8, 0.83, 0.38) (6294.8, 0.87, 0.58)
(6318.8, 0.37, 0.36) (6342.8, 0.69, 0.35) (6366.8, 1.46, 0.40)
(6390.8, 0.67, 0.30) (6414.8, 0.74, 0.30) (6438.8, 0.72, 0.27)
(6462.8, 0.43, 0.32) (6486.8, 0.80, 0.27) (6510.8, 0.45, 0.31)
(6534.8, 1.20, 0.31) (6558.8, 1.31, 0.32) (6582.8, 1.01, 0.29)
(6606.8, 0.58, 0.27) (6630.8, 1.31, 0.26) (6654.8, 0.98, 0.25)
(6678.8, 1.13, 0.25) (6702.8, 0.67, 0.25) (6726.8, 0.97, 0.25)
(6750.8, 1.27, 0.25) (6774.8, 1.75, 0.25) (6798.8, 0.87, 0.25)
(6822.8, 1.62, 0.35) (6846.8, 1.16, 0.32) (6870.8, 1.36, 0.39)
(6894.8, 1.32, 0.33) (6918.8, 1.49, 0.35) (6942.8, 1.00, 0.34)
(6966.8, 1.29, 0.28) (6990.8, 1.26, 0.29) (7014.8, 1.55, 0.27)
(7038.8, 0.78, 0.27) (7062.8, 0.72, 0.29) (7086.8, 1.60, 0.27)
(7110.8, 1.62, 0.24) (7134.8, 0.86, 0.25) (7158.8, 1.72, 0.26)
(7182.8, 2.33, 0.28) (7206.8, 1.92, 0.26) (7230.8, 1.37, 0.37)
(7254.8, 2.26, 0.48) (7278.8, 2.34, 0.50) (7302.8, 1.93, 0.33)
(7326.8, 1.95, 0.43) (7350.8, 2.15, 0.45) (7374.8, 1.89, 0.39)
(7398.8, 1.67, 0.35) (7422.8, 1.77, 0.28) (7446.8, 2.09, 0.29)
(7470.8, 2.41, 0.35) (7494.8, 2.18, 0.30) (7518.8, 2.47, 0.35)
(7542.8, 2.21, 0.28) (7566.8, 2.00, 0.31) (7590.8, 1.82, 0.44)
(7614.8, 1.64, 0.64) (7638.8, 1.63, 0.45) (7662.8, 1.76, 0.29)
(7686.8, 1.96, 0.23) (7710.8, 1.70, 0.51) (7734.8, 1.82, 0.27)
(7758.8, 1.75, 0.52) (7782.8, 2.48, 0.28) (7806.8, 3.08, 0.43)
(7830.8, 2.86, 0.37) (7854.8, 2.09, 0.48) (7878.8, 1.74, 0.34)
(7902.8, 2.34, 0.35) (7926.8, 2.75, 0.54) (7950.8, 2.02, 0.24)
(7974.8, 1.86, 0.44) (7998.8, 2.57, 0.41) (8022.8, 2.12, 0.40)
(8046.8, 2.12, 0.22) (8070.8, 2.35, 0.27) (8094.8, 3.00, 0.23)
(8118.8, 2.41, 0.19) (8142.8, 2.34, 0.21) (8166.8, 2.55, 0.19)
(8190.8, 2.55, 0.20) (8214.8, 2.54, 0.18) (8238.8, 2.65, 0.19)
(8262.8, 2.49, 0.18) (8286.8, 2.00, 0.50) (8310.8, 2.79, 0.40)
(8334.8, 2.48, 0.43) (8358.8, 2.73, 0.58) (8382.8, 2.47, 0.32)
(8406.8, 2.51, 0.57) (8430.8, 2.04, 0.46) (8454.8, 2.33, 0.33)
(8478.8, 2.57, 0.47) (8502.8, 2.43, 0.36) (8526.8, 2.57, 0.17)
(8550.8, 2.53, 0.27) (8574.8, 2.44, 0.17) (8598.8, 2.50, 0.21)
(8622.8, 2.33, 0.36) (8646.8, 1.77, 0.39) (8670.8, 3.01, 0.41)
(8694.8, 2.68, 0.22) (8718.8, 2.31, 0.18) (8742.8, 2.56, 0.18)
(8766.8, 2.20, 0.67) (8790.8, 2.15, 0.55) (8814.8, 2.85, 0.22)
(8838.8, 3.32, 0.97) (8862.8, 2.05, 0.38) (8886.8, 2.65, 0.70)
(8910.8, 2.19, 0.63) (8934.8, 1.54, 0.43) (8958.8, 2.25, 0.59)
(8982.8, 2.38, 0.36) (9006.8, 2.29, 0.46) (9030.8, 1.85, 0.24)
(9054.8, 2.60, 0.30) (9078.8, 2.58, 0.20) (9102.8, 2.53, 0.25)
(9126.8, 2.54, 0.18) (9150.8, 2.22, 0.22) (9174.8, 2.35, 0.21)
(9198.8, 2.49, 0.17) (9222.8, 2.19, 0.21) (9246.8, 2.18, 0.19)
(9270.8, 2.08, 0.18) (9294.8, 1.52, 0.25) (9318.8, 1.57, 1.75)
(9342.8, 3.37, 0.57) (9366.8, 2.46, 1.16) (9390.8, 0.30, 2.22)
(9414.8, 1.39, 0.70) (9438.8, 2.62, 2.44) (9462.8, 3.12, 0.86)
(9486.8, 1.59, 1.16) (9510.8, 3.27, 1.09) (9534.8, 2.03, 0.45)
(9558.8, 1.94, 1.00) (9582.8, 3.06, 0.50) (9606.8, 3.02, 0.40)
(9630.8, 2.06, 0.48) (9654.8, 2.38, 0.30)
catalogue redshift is 0.79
